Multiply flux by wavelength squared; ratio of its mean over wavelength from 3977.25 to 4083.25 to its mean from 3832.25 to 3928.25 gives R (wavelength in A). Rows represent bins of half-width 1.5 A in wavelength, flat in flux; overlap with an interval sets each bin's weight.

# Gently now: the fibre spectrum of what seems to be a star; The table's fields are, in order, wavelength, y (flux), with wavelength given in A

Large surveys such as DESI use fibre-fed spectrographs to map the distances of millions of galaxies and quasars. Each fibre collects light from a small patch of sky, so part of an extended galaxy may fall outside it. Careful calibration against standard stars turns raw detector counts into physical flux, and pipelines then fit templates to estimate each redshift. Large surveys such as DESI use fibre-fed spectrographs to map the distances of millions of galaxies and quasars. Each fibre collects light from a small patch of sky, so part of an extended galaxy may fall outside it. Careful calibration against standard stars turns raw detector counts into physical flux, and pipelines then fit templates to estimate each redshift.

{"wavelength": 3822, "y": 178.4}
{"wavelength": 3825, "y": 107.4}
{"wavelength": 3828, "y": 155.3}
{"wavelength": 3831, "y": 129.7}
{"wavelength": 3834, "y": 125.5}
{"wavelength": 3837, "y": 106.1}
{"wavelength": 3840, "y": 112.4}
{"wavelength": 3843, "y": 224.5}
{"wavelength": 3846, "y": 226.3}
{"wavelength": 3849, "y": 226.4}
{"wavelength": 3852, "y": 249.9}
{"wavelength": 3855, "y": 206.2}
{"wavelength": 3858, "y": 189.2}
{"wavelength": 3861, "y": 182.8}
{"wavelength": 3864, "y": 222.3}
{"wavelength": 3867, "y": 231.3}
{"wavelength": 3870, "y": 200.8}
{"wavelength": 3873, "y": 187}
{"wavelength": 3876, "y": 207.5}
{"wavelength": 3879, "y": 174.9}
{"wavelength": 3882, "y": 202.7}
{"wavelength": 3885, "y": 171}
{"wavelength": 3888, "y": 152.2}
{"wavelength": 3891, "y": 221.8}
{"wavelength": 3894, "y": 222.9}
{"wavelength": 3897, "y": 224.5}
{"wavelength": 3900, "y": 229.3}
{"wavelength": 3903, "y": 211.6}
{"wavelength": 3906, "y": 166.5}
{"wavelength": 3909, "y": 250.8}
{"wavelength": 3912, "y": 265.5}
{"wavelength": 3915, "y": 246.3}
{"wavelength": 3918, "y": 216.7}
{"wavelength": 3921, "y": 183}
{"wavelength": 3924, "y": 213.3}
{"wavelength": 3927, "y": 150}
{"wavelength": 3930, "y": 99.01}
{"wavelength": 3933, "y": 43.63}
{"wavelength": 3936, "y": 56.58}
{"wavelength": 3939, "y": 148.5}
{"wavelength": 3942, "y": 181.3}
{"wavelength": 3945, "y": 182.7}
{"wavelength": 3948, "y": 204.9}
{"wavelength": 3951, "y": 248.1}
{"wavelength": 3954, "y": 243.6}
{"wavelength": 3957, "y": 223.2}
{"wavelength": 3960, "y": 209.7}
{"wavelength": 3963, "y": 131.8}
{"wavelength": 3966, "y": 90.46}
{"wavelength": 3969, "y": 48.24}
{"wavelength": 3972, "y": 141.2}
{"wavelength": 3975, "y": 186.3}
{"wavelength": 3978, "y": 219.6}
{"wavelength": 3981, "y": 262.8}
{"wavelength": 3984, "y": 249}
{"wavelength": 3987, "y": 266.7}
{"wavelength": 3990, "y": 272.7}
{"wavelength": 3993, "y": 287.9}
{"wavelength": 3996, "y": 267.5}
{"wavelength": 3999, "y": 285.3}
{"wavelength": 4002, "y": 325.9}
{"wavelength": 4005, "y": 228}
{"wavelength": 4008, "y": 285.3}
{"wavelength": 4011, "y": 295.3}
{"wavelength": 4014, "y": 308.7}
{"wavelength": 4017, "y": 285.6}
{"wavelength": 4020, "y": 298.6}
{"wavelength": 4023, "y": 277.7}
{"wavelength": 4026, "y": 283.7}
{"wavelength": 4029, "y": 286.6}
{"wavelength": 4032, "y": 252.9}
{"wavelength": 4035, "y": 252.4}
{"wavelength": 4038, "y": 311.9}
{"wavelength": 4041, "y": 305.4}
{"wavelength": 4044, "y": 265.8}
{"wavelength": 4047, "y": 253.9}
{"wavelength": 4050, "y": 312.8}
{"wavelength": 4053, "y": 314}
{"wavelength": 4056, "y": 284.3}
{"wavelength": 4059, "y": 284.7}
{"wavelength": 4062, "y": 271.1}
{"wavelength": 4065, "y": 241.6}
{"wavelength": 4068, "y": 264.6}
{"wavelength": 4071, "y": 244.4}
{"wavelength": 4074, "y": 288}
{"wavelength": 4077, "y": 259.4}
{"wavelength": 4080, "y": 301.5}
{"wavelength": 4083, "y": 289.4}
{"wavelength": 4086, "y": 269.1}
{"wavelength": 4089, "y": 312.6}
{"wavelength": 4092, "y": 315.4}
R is 1.50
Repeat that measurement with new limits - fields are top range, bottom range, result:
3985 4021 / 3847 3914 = 1.44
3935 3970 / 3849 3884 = 0.85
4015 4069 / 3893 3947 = 1.64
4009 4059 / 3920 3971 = 1.92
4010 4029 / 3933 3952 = 1.91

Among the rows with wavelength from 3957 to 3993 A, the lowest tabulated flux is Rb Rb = 48.24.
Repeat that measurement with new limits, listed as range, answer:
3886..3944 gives 43.63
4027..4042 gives 252.4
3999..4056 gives 228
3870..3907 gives 152.2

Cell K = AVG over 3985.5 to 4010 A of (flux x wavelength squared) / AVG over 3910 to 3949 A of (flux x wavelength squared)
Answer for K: 1.70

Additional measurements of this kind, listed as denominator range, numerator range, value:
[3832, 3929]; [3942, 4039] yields 1.28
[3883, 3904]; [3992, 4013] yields 1.46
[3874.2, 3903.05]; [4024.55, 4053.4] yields 1.52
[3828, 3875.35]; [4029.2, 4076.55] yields 1.63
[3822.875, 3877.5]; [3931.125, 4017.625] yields 1.24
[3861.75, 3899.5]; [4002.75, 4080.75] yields 1.50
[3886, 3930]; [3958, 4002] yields 1.07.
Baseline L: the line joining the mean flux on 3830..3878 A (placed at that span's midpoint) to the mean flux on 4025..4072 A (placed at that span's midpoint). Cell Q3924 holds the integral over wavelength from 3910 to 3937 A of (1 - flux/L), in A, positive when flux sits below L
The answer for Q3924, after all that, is 6.4 A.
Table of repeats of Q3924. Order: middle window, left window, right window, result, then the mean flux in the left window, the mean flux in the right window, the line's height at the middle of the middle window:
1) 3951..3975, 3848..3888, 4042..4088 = 7.5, 202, 277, 238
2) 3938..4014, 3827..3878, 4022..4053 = 9.2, 187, 282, 251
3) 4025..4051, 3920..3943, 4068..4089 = -4.7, 132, 277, 237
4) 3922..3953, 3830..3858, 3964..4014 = 8.7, 180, 233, 214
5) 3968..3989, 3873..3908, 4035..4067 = 3.8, 199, 283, 245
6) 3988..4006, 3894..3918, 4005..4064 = -0.8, 227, 284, 267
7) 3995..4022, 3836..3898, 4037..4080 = -3.0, 198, 279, 258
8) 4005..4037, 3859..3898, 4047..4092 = -2.5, 200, 281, 261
